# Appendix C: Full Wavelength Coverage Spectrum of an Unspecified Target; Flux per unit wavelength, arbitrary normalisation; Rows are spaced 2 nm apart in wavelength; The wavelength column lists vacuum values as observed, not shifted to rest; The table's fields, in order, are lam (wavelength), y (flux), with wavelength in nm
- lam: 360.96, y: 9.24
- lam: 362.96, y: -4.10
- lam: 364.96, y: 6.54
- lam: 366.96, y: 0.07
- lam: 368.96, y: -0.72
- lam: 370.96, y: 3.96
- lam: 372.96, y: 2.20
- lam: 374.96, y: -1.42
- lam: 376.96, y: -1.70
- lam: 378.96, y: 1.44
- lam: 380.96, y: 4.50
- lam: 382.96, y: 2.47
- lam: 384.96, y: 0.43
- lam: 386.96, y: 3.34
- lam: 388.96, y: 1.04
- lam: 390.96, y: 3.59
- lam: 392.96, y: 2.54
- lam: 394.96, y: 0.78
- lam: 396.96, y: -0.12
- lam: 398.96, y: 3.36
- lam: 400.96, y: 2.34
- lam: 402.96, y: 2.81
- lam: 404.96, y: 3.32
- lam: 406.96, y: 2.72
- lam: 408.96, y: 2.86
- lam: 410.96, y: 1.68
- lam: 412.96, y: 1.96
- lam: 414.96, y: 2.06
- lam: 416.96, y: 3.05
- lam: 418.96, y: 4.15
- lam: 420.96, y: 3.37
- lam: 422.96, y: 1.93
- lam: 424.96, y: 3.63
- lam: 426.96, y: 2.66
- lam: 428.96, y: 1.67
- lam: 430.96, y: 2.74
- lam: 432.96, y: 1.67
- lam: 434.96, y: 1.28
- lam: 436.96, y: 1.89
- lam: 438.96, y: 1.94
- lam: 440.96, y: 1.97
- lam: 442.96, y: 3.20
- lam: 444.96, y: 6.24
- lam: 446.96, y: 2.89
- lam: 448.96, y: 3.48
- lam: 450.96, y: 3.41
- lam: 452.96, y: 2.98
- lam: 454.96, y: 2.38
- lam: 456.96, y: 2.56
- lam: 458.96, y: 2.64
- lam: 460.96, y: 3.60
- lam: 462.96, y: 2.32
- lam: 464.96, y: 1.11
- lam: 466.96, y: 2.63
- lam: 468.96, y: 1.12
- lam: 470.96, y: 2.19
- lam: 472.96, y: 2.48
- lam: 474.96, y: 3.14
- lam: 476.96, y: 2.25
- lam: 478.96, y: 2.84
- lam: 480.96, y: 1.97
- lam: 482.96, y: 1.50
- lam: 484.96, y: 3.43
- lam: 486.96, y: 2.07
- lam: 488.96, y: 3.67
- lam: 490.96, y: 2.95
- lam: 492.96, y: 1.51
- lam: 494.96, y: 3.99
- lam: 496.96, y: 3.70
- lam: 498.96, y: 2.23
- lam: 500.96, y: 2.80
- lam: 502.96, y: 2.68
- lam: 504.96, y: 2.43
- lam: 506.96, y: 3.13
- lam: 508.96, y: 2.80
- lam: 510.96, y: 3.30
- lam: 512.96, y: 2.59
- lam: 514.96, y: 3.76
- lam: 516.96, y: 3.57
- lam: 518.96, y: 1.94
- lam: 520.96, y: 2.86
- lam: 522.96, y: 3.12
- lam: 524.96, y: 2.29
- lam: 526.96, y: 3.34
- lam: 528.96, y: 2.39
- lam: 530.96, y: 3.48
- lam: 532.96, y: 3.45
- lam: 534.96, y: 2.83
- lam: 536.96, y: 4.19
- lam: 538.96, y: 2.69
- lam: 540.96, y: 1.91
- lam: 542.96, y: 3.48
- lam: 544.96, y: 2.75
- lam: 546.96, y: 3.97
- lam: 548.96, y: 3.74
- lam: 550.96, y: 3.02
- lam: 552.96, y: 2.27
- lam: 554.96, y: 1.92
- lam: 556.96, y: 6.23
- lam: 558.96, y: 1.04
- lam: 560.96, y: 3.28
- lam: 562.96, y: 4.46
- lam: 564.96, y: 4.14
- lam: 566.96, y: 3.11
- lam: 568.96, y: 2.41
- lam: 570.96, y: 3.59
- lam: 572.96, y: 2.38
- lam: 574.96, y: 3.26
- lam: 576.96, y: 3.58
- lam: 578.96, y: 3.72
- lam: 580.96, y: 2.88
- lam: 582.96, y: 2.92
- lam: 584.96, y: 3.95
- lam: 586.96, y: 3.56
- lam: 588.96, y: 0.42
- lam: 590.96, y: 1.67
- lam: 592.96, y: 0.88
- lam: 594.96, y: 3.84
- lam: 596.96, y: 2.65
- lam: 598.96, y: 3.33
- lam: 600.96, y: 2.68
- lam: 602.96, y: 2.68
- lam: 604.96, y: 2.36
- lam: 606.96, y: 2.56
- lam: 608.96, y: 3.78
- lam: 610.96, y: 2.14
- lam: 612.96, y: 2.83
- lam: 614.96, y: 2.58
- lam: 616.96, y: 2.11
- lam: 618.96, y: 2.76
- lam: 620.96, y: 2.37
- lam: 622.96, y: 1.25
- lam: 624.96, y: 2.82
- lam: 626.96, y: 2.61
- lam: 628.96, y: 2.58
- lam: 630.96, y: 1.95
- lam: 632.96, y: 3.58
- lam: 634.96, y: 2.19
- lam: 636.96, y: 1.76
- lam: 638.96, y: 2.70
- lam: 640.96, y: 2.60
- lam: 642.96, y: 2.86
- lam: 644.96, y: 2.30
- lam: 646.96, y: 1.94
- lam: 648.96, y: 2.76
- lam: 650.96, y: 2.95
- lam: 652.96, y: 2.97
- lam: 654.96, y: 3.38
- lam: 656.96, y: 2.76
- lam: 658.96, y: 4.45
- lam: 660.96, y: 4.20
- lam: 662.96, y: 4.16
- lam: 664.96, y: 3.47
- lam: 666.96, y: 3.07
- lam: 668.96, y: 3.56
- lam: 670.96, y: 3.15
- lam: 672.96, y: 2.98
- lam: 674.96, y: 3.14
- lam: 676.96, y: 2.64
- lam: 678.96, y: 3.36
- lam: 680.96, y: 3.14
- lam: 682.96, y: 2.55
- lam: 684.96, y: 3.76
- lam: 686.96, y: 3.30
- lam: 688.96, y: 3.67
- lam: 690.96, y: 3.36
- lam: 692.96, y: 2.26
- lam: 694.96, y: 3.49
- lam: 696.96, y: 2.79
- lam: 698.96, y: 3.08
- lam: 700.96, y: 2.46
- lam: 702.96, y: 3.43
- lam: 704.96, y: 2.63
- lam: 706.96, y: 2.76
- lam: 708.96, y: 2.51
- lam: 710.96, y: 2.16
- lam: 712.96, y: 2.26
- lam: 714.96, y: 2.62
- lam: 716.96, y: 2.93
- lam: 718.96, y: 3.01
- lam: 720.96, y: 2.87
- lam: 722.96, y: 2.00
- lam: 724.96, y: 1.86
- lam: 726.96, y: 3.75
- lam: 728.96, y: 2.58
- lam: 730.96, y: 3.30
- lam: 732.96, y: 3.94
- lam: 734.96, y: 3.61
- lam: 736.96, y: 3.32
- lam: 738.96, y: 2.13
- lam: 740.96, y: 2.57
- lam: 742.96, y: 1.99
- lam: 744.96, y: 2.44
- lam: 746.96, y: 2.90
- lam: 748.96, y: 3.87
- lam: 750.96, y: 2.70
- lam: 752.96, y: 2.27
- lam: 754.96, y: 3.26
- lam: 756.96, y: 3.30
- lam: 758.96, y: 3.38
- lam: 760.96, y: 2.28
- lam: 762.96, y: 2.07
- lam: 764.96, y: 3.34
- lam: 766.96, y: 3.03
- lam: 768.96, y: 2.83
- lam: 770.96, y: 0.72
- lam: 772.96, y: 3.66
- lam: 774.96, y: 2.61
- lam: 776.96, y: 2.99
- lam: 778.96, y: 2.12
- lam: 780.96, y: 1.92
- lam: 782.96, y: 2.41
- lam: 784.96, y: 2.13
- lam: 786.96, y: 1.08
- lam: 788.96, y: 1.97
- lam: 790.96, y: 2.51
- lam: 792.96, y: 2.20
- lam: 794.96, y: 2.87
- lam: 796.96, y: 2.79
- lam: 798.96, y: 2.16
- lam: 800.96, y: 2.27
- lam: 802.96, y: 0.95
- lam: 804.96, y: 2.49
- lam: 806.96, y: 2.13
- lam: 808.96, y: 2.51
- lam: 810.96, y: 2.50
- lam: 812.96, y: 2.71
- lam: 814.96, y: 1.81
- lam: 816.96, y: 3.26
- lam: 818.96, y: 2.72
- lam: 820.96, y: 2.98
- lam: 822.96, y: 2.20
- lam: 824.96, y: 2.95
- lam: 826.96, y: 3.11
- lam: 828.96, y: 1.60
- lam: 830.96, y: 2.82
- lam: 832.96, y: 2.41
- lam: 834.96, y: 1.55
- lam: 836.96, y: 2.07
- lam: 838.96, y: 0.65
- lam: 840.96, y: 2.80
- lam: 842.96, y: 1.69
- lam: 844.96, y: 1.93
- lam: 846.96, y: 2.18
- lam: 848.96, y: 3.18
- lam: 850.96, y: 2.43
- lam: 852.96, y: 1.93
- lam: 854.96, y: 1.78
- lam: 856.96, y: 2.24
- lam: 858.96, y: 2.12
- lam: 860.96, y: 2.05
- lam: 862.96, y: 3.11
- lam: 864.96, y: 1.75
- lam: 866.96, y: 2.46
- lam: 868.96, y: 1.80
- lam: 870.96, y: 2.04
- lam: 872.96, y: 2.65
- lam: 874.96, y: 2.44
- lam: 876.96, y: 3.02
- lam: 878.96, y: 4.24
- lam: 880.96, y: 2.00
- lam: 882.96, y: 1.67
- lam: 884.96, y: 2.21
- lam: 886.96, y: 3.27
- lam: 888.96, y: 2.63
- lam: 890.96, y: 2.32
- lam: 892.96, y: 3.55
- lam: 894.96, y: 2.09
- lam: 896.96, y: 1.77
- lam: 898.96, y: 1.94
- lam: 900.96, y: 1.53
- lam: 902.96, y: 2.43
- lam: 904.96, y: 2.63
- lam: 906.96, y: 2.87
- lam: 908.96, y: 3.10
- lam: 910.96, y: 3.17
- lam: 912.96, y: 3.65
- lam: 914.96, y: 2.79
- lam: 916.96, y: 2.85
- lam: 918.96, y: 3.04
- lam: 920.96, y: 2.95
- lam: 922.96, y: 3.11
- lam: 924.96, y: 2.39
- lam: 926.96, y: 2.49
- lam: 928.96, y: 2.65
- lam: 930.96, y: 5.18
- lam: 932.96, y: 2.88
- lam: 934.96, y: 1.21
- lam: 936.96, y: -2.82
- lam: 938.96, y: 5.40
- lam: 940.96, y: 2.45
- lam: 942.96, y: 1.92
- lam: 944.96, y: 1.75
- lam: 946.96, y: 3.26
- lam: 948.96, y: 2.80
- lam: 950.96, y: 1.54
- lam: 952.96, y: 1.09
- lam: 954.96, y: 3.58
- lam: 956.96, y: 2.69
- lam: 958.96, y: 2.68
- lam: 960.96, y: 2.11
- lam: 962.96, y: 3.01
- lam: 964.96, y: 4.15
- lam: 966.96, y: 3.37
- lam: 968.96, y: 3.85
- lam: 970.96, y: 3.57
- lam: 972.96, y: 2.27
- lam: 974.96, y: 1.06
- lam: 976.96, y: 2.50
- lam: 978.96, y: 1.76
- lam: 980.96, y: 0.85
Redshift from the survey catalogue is 1.36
